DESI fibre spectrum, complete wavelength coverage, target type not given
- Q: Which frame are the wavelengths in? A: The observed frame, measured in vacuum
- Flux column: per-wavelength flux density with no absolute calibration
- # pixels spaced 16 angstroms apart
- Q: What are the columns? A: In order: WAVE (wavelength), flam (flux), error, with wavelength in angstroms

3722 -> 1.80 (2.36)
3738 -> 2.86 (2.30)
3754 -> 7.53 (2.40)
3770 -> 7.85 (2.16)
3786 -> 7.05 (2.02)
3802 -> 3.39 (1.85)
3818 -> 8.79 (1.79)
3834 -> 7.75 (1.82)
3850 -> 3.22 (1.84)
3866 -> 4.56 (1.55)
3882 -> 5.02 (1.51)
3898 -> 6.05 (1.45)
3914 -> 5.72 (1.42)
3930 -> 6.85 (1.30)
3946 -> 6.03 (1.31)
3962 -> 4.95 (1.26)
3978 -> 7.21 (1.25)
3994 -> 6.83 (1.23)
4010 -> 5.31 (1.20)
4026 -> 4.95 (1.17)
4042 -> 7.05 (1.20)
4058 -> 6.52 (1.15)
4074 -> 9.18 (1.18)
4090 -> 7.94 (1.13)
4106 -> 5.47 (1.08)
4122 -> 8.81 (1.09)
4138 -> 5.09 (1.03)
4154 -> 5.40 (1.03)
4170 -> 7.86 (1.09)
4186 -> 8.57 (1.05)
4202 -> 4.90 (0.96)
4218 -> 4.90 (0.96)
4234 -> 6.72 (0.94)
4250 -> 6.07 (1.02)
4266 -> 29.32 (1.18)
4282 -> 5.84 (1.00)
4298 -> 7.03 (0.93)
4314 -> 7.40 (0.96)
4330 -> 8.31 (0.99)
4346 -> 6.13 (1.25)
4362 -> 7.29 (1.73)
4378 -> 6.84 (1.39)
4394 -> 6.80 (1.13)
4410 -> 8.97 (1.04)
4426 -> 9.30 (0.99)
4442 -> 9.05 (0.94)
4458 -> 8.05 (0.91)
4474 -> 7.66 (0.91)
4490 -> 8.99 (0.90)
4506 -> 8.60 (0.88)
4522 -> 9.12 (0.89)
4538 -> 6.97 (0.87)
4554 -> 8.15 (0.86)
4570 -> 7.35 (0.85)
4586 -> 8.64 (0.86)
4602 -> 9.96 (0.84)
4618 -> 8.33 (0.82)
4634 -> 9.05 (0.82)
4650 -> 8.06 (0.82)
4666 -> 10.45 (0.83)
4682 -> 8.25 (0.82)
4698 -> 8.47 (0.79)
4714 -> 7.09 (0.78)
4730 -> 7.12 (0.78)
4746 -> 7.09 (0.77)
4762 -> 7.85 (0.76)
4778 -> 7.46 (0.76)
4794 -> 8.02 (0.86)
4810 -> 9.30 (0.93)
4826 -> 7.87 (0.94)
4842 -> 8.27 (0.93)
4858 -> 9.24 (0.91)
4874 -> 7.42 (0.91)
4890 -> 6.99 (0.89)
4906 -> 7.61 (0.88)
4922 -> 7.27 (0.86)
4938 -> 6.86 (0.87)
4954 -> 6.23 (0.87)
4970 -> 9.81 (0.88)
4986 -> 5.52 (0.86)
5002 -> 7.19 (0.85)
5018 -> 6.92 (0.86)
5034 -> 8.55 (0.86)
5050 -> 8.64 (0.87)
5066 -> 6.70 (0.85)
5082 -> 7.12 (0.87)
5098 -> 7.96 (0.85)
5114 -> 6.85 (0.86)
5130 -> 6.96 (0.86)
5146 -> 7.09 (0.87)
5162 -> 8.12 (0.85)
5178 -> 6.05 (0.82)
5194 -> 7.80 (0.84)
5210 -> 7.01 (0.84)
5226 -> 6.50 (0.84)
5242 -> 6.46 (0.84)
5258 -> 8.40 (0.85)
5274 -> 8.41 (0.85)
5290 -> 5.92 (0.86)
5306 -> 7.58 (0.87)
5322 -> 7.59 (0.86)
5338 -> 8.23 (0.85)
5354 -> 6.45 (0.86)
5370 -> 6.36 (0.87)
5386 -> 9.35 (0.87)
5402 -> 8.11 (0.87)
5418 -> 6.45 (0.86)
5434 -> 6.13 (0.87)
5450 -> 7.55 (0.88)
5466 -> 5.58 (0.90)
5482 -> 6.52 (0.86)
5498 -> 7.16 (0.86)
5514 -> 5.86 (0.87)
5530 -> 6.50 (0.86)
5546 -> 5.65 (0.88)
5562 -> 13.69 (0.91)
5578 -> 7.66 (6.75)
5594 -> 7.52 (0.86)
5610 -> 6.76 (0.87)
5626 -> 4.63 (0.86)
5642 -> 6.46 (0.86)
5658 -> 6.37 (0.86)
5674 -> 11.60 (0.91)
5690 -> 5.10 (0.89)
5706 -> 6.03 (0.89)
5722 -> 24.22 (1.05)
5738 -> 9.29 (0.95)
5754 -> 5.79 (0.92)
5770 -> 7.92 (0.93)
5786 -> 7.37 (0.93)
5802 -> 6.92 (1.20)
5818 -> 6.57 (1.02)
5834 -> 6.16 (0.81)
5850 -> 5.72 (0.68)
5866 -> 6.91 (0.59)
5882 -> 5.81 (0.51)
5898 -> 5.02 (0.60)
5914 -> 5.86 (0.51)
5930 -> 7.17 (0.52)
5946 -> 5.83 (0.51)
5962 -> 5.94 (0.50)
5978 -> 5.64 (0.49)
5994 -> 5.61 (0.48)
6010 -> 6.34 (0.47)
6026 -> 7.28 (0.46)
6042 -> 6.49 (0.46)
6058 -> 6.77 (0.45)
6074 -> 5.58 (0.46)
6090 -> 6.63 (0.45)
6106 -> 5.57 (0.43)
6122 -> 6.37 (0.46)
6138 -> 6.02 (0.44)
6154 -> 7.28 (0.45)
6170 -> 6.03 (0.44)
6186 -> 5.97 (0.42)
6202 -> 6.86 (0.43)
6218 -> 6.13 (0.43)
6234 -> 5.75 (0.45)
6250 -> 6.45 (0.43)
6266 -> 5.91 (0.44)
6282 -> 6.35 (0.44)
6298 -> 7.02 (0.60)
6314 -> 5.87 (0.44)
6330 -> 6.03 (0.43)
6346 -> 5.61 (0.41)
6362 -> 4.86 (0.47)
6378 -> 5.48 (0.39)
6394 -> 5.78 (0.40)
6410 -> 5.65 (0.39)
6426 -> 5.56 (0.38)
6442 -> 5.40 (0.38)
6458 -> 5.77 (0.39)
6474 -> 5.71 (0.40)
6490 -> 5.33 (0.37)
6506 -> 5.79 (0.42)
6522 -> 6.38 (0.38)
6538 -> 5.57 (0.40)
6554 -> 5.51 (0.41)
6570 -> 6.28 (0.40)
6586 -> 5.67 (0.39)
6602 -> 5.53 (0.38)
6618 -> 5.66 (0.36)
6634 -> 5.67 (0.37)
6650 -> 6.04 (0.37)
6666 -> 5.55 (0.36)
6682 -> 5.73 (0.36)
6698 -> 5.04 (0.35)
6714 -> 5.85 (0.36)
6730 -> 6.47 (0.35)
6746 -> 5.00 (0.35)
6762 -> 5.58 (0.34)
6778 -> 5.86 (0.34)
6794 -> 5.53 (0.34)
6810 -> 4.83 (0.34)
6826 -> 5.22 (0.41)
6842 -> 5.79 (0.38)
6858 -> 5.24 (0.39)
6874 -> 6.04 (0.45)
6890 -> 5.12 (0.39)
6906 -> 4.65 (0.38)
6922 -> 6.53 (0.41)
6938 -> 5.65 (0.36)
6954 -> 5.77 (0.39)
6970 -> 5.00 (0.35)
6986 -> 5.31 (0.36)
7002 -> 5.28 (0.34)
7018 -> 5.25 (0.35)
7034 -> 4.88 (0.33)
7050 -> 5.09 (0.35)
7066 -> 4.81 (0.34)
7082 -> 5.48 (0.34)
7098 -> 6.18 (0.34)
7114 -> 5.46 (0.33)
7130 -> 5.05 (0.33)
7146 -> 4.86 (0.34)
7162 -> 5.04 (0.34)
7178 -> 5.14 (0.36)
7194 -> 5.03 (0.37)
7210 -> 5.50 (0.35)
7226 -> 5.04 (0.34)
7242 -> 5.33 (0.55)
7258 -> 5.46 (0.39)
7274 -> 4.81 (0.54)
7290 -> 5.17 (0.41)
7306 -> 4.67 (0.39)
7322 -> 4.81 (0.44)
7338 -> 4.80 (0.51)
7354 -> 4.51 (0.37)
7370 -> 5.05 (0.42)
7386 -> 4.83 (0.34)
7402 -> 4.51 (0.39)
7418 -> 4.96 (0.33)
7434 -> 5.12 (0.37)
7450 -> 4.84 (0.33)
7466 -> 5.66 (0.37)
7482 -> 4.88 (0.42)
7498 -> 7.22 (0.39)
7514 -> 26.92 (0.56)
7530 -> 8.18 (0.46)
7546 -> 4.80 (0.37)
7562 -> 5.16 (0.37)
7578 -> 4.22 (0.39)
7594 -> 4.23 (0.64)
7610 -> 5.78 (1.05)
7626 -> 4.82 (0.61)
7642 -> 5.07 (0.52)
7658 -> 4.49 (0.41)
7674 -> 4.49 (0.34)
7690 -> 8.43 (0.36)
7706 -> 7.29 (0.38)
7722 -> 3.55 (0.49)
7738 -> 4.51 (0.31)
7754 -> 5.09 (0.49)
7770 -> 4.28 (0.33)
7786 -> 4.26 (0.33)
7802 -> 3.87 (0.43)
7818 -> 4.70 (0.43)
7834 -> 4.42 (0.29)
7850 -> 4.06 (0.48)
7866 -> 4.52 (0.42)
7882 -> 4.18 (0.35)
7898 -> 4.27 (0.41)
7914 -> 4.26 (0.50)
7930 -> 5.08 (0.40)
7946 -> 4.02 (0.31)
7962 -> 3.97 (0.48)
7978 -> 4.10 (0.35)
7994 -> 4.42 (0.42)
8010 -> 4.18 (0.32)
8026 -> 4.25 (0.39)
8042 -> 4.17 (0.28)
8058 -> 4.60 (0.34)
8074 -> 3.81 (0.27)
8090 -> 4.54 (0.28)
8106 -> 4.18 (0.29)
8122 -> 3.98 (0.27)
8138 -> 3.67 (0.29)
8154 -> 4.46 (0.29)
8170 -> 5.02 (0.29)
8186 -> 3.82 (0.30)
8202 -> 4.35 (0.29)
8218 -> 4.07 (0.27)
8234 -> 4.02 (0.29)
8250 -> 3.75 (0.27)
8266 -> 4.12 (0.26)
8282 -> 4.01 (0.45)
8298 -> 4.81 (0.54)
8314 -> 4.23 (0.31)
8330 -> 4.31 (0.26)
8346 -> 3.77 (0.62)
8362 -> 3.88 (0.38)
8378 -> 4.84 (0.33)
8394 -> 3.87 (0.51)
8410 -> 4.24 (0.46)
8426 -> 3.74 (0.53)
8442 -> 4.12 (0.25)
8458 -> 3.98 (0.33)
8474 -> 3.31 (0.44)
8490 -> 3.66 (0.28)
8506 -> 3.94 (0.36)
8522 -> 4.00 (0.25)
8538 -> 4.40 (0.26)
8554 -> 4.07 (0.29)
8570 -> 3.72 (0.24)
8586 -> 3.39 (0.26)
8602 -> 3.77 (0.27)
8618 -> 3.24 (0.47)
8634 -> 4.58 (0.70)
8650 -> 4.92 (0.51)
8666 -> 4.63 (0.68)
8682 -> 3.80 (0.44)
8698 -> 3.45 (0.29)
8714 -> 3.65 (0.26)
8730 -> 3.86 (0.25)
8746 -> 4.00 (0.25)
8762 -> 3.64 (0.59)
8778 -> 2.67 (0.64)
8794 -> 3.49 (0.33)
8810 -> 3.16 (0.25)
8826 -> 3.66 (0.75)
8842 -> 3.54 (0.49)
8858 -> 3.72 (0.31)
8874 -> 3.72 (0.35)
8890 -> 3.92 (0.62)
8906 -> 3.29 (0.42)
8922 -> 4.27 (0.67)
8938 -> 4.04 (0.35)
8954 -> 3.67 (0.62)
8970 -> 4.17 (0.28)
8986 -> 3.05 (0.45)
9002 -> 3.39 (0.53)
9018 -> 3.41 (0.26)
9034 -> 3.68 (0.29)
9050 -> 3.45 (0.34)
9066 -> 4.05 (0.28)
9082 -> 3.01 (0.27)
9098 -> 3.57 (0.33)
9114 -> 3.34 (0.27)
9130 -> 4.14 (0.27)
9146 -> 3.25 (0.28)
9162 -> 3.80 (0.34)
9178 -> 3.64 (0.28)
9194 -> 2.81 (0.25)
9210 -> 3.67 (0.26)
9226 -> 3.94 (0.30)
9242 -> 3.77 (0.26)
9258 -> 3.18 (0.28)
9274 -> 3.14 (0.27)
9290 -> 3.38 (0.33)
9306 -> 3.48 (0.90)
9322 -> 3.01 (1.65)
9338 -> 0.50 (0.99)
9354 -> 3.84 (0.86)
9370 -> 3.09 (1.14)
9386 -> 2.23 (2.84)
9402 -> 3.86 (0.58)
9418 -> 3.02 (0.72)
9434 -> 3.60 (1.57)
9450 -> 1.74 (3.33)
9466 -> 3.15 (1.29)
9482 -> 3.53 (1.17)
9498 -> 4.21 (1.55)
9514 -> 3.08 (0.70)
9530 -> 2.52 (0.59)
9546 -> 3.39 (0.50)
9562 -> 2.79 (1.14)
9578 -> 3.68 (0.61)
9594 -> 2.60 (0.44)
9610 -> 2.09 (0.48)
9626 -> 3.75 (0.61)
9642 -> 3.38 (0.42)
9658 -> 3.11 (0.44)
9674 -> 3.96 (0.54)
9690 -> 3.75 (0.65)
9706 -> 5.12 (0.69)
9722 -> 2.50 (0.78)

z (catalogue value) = 0.14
